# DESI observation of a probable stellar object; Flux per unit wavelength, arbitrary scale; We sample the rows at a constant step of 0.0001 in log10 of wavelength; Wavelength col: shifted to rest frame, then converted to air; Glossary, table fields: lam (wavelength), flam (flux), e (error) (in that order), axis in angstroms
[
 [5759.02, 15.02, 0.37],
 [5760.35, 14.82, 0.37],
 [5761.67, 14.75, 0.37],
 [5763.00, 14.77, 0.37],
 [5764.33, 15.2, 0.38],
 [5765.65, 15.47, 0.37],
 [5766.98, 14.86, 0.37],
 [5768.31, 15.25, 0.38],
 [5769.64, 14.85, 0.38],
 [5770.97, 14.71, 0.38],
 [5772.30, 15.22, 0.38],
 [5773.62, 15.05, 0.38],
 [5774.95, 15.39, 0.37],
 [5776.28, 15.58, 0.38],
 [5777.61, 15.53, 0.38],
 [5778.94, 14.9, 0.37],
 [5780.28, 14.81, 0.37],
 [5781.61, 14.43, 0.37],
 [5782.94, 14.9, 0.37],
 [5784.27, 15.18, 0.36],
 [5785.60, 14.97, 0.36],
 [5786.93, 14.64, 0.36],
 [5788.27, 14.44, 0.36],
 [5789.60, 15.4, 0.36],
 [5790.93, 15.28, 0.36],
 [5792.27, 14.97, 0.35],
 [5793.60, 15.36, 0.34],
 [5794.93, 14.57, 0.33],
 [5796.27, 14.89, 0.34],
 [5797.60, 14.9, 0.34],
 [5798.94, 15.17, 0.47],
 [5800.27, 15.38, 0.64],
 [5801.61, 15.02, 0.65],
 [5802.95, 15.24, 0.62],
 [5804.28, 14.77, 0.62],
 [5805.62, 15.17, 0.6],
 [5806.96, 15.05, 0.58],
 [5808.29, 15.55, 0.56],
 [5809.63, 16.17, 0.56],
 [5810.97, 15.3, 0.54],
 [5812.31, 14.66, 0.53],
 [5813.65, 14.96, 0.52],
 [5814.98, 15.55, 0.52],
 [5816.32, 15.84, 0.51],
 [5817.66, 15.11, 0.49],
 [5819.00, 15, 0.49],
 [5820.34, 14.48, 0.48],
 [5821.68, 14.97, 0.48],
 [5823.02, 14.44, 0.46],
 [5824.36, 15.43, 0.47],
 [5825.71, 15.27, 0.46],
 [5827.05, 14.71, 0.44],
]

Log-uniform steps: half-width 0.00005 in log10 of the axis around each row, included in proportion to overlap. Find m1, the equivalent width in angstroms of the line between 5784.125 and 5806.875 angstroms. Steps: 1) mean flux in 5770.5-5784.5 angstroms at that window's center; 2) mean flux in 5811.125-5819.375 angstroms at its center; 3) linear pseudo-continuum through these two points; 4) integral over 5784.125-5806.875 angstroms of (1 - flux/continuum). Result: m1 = 0.2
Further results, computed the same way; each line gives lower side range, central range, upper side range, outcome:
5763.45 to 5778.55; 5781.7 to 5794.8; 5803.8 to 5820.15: 0.2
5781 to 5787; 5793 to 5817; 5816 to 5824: -0.4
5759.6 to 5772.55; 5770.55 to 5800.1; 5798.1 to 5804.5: 0.1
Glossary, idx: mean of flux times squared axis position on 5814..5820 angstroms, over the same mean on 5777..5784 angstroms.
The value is 1.0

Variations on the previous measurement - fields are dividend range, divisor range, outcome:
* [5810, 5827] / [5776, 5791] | 1.02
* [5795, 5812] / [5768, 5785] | 1.02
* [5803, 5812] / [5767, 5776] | 1.03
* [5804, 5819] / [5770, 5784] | 1.03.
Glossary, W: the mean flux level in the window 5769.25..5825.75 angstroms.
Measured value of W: 15.1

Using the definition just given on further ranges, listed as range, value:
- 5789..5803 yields 15.1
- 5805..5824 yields 15.2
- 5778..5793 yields 14.9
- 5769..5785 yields 15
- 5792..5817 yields 15.2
